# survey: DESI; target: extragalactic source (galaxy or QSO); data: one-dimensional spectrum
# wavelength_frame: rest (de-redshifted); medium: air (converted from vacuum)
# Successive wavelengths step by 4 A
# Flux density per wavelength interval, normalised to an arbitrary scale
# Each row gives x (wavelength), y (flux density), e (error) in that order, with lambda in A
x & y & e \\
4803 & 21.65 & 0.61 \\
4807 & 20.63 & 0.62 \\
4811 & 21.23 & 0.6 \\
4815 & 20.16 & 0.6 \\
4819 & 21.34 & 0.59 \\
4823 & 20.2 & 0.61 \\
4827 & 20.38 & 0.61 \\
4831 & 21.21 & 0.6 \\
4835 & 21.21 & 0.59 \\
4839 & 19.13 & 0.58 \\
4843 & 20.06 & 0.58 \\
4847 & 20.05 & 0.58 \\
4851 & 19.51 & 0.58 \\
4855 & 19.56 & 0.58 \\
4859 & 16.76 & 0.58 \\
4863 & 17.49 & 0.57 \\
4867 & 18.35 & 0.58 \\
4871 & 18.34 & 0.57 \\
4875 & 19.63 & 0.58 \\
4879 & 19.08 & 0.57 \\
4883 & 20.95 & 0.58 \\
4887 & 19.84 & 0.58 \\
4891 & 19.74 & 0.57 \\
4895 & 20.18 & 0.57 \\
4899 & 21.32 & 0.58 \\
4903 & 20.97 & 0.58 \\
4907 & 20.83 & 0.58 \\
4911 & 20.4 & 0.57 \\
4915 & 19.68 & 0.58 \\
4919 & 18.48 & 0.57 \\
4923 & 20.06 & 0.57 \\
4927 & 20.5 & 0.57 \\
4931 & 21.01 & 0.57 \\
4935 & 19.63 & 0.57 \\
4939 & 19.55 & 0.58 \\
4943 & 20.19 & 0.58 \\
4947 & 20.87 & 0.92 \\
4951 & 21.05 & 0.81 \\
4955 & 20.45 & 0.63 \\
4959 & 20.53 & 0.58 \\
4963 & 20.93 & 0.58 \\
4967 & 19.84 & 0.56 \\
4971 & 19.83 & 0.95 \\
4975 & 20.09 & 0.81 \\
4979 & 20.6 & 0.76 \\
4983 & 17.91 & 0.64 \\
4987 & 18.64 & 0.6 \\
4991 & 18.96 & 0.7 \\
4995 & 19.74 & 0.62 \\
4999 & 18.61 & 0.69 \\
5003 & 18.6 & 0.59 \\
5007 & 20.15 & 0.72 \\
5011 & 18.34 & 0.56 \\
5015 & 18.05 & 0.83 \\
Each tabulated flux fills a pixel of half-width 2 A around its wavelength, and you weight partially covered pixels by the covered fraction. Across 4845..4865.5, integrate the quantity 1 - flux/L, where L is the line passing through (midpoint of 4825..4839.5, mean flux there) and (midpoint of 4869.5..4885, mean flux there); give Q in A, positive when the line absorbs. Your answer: 1.4 A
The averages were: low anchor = 20.6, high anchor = 19.5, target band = 18.7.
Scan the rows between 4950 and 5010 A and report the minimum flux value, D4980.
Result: 17.91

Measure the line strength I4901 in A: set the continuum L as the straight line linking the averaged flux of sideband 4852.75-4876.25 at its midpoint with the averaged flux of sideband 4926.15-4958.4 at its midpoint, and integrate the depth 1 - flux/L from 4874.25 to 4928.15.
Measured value -2.3 A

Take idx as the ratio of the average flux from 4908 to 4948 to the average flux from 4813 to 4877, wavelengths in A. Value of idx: 1.02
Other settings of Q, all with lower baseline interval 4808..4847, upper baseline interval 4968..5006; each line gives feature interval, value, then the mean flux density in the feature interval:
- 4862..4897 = 1.3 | 19.3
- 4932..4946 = -0.2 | 20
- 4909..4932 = -0.2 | 20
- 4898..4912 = -0.7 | 20.9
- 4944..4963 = -1.2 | 20.7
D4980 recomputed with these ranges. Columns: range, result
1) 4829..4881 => 16.76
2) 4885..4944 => 18.48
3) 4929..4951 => 19.55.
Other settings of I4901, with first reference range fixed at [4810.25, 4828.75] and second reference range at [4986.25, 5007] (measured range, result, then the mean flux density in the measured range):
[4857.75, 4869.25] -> 1.5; 17.6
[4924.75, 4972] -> -2.2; 20.4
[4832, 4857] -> 0.5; 20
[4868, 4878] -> 0.6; 18.9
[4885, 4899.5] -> -0.1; 20.2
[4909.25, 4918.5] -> 0.0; 19.8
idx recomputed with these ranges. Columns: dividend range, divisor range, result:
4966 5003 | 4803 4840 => 0.93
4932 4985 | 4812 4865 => 1.02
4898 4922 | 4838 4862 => 1.06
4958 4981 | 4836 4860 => 1.05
